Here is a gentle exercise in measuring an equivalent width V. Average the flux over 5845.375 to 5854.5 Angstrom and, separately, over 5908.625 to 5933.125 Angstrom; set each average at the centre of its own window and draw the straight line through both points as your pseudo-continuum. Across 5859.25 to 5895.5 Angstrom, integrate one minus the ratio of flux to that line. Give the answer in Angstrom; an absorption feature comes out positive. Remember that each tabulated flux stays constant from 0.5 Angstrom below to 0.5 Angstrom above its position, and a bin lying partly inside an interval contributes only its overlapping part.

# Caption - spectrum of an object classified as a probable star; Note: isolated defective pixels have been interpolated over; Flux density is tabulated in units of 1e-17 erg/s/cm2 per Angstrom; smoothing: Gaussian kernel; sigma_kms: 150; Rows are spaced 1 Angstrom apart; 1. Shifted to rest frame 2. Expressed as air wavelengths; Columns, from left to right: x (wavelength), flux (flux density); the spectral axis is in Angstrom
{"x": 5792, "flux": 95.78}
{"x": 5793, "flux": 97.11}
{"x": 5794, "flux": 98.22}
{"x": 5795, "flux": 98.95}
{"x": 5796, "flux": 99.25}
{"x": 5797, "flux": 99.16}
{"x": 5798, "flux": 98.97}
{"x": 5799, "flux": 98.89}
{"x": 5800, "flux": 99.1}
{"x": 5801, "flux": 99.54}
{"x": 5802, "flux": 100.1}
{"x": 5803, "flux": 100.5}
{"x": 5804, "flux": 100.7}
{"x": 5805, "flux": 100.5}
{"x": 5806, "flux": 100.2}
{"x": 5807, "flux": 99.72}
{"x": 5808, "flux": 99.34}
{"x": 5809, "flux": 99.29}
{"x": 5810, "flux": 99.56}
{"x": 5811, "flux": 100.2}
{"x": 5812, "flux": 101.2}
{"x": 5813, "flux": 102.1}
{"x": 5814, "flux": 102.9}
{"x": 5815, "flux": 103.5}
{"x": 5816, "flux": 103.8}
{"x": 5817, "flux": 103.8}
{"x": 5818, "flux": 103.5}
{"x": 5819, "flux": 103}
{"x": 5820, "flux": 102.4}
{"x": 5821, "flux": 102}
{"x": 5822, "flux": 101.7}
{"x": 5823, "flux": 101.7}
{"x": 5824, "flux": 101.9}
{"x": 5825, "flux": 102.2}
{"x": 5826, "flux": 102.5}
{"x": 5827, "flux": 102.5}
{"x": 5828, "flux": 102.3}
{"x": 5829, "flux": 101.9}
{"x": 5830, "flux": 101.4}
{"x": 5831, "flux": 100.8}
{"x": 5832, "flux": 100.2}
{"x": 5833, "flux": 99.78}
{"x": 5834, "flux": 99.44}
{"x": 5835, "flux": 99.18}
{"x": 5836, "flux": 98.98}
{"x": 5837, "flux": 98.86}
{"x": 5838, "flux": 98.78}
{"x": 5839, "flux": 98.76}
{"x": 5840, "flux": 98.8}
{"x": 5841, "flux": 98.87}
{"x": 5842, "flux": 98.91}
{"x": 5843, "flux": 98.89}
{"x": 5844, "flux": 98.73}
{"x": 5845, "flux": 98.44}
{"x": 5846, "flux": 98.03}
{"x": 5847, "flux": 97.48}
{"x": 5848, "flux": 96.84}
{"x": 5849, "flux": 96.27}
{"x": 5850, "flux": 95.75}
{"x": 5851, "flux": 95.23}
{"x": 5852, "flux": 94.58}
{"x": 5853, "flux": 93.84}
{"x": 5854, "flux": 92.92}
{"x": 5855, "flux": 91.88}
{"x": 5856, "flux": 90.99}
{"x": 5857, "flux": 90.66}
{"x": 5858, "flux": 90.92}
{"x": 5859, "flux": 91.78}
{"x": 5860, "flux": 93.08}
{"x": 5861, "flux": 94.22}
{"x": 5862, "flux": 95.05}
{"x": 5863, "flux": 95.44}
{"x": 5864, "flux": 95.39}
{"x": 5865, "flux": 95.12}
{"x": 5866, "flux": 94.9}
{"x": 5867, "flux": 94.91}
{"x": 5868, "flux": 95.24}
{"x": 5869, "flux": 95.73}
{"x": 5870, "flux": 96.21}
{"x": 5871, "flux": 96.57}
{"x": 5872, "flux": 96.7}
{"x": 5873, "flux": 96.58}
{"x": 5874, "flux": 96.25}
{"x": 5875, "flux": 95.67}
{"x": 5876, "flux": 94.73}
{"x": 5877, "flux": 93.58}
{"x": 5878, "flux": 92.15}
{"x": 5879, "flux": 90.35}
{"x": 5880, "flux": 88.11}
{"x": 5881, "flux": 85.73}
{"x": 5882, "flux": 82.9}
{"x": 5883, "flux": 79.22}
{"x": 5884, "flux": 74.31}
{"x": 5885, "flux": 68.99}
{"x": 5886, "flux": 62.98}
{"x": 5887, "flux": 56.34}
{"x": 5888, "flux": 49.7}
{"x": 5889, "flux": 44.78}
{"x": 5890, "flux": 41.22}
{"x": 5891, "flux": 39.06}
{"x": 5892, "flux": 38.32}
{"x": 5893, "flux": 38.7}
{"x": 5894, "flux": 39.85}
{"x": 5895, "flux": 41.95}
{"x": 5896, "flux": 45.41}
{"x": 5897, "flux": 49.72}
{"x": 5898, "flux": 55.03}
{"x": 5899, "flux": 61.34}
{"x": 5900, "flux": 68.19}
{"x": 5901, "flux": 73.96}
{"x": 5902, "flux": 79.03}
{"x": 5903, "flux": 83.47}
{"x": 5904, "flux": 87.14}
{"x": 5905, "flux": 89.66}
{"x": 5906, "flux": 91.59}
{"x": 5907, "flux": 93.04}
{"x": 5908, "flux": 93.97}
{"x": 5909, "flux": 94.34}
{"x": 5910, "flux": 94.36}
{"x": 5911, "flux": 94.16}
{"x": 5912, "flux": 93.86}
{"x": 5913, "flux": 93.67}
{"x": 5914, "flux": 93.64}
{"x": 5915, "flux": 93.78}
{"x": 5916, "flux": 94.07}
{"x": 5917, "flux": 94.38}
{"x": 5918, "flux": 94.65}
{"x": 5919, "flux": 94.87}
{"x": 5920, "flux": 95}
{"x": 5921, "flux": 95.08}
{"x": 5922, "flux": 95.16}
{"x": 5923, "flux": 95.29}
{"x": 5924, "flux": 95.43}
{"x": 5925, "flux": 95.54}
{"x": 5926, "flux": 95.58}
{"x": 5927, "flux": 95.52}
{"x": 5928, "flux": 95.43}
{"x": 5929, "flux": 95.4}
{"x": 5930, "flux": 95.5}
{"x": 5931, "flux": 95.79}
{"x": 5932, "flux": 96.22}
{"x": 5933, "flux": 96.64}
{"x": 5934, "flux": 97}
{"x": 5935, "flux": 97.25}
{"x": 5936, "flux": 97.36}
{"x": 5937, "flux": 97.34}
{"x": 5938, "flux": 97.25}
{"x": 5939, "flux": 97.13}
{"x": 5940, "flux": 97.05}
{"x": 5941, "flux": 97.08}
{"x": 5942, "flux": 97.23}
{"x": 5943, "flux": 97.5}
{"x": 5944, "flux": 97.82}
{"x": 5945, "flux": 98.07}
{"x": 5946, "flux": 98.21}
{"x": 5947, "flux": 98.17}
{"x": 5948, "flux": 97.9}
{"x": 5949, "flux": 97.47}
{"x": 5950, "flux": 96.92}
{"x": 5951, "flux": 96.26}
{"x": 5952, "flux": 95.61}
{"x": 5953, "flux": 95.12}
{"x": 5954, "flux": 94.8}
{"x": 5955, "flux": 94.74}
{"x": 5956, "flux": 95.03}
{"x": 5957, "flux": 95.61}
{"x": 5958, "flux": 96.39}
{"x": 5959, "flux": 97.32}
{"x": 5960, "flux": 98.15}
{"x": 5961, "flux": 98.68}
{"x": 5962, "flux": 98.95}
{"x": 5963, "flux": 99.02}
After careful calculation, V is 6.4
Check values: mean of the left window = 95.7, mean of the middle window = 78.7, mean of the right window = 94.9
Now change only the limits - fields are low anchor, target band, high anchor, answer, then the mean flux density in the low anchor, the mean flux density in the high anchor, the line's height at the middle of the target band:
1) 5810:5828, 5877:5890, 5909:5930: 3.3 Angstrom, 102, 94.8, 97.5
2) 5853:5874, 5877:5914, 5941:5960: 9.2 Angstrom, 94.3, 96.7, 95.2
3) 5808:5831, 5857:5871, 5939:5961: 0.8 Angstrom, 102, 96.8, 100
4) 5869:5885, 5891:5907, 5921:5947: 5.1 Angstrom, 90.1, 96.6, 92.6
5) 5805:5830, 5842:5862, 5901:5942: 0.9 Angstrom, 102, 94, 99.2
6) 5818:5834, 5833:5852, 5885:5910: -1.0 Angstrom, 102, 64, 93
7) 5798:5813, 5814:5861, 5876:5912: -4.8 Angstrom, 100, 71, 89.5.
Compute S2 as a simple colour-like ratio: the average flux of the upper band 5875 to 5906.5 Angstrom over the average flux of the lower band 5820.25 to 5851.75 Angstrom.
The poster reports 0.68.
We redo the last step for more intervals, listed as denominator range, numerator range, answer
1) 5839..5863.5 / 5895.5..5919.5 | 0.88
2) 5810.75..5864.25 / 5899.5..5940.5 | 0.94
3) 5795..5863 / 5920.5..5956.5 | 0.97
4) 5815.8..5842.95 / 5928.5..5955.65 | 0.96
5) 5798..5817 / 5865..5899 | 0.73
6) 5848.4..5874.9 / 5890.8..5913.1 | 0.75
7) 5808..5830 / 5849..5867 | 0.92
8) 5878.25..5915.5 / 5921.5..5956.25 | 1.34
